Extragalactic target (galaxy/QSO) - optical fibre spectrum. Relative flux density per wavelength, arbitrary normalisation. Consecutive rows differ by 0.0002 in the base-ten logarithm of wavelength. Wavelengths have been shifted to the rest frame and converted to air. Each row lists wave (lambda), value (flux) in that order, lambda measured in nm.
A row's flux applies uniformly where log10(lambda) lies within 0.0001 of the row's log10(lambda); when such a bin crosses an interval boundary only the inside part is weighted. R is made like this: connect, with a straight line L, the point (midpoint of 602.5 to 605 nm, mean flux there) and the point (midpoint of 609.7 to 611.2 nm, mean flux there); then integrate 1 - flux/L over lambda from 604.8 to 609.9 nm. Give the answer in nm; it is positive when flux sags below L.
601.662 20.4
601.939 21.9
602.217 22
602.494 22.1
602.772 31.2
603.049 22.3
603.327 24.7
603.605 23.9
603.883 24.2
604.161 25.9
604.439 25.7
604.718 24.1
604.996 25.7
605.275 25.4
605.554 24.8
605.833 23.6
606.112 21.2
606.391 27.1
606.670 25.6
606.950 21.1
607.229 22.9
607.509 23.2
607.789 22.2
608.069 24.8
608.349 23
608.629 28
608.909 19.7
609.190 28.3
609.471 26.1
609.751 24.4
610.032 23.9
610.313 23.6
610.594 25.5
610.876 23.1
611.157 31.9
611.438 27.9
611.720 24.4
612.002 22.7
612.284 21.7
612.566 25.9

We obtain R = 0.160 nm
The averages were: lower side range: 25.1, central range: 24.3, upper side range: 25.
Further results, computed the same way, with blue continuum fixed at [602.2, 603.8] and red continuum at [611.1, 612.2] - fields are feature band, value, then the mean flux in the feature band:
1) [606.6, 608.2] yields 0.134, 23.2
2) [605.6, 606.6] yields 0.037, 24.2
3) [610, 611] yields 0.070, 24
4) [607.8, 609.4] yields 0.058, 24.6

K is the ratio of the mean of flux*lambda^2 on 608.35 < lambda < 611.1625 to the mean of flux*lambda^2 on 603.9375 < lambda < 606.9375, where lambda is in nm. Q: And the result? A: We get 1.0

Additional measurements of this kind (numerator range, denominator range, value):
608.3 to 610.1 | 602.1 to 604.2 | 1.04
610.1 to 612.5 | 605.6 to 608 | 1.09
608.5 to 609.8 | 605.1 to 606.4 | 1.06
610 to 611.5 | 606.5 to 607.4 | 1.13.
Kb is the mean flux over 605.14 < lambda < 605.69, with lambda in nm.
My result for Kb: 25.1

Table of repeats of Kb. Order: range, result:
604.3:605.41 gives 25.2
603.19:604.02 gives 24.3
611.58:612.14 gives 23.5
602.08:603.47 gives 24.5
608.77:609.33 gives 24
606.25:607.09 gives 24.6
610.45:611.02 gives 24.3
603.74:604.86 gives 25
